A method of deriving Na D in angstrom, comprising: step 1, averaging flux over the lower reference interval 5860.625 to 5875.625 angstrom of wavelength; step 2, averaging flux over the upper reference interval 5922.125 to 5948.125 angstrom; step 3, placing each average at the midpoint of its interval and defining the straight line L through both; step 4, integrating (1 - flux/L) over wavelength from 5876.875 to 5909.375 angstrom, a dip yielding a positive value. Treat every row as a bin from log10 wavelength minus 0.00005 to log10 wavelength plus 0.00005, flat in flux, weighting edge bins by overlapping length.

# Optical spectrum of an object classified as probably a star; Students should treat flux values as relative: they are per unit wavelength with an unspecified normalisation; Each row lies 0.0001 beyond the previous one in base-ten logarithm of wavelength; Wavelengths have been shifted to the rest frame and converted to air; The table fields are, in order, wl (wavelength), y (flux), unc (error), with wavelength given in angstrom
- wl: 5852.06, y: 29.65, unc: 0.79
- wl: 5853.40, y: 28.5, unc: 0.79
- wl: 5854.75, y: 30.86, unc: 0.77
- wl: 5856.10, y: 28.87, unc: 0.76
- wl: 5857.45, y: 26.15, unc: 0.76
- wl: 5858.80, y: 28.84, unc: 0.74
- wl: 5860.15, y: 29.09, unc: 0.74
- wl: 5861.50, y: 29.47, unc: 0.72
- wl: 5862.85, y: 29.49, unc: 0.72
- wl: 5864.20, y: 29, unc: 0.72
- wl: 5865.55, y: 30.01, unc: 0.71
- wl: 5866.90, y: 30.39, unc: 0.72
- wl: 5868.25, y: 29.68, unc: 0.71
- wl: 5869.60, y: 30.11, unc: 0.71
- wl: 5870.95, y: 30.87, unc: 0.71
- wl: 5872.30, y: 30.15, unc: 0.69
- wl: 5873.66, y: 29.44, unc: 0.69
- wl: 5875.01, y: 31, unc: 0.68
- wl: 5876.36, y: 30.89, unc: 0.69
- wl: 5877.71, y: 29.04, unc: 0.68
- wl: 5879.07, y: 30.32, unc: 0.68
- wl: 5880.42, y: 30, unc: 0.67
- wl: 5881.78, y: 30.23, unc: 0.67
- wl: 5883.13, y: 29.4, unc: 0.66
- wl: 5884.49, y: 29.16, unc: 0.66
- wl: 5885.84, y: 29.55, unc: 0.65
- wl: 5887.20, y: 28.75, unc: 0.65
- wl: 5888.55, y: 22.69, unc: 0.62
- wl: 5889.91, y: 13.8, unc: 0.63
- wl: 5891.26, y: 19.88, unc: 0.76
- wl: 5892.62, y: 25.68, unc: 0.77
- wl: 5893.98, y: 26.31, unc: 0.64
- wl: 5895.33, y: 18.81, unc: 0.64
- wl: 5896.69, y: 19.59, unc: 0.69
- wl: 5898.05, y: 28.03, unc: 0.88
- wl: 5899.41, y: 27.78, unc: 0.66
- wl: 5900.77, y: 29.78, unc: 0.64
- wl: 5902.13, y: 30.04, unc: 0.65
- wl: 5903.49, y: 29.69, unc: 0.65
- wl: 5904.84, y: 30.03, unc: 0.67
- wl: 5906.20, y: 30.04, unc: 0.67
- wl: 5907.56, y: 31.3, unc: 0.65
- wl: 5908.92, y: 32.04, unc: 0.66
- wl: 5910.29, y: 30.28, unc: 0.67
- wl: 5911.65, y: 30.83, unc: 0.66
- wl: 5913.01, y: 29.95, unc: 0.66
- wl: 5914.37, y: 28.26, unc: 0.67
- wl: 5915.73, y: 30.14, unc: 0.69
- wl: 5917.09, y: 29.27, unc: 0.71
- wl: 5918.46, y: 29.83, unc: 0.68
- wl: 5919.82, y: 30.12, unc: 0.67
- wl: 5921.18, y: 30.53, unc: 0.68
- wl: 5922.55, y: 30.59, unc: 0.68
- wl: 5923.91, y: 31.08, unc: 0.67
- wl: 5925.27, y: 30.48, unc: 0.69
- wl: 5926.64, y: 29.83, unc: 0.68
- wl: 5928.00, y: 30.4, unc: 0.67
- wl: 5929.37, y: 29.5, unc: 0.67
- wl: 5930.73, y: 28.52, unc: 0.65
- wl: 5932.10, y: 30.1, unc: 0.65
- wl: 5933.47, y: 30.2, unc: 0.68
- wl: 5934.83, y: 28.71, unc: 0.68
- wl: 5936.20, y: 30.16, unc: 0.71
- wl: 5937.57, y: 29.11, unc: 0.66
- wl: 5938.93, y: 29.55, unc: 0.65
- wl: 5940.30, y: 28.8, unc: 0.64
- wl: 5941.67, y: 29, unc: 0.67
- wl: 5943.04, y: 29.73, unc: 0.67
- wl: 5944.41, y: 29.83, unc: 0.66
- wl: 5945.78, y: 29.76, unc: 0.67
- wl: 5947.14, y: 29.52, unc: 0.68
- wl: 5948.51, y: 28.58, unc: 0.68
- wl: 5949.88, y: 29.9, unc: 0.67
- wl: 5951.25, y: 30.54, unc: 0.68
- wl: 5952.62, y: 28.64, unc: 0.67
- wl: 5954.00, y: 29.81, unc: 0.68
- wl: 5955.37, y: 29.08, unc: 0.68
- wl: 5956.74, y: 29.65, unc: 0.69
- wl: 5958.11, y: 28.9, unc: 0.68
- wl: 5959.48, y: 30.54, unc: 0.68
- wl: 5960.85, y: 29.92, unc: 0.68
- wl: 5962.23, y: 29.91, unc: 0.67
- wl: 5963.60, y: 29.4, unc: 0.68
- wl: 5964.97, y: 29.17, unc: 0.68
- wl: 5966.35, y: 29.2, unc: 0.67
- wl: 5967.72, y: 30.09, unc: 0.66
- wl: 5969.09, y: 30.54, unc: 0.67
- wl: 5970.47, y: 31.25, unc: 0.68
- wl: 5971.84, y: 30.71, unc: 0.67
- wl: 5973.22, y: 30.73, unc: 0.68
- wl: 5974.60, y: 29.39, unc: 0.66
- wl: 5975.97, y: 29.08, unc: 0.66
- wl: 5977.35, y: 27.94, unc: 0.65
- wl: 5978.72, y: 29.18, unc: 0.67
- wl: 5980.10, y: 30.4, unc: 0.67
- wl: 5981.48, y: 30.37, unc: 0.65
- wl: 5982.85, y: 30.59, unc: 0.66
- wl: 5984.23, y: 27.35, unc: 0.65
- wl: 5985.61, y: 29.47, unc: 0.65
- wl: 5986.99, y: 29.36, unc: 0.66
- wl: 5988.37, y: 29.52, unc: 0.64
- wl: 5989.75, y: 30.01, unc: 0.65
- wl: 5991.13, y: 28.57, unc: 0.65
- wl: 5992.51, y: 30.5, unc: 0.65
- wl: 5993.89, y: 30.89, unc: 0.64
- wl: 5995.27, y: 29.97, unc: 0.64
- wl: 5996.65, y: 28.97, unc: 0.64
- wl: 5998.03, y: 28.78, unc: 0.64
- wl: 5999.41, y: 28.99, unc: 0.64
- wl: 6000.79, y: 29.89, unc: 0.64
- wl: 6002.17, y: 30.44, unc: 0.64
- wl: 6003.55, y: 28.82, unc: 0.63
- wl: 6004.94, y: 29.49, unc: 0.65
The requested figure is 2.95 angstrom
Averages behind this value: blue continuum 30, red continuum 29.7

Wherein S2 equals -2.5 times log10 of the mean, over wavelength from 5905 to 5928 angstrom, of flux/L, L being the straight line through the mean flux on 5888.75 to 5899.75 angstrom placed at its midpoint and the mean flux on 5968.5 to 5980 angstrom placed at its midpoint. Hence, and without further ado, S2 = -0.234 mag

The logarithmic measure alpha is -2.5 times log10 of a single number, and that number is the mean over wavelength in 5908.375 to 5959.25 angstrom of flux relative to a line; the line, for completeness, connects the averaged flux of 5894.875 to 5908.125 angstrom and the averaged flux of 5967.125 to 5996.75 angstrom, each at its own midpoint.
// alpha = -0.05 mag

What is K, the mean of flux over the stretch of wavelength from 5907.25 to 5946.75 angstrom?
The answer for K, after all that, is 29.9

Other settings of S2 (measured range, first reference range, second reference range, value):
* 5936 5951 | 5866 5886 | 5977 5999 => 0.01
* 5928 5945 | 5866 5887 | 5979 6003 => 0.01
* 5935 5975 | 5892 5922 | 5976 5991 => -0.02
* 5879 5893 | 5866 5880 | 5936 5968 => 0.15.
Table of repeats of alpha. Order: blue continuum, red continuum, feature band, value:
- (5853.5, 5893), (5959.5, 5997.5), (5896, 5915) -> -0.011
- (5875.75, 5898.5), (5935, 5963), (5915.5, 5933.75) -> -0.071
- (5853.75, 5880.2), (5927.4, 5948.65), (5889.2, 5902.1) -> 0.244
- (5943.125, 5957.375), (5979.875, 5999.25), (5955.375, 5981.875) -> -0.008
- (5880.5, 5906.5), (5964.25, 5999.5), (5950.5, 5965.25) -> -0.032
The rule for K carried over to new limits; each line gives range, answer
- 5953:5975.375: 29.9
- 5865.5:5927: 28.6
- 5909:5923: 30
